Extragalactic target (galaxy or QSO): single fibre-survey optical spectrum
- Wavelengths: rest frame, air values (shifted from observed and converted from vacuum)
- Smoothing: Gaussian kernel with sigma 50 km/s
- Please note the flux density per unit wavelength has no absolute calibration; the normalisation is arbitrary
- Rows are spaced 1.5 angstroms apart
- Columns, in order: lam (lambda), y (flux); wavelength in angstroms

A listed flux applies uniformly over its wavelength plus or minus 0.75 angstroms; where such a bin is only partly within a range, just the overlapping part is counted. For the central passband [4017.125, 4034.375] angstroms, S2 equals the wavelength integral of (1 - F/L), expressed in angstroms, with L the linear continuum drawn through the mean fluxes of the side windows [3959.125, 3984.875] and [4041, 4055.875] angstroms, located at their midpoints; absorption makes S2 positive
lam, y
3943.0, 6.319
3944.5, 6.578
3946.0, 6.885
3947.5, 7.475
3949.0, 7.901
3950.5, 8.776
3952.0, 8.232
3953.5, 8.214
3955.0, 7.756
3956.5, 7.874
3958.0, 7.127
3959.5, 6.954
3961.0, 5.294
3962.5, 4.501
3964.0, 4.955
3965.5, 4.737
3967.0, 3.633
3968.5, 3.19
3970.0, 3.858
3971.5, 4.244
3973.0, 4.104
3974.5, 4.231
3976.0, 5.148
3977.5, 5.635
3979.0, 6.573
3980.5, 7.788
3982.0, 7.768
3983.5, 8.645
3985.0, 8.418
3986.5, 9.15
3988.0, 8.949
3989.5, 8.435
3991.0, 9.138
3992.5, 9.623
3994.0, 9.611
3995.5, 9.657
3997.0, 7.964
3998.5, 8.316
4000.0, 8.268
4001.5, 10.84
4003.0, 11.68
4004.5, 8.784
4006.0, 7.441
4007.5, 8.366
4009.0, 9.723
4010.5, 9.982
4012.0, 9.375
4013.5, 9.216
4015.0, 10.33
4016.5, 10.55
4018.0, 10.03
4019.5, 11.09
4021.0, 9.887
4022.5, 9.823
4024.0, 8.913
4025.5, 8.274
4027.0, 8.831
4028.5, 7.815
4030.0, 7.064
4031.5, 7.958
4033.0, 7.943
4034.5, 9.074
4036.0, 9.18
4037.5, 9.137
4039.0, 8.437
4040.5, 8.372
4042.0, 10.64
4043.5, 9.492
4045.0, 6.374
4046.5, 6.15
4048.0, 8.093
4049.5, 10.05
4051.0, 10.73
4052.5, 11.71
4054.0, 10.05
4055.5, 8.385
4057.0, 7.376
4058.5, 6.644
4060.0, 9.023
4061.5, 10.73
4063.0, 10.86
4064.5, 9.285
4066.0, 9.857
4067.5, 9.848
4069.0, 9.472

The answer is -1.9 angstroms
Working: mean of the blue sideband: 5.42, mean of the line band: 8.89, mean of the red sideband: 9.17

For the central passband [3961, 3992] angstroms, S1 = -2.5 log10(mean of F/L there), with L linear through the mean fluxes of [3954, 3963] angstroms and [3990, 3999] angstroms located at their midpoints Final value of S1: 0.28 mag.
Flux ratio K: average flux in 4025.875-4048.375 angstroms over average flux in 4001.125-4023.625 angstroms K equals 0.85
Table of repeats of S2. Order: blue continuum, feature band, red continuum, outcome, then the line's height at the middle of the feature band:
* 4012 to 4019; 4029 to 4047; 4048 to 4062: 2.4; 9.61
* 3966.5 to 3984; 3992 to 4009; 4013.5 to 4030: -3.6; 7.58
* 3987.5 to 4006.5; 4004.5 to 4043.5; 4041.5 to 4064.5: 0.1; 9.12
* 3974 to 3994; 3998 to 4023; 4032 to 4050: -4.6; 8.13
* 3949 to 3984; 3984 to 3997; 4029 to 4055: -3.9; 6.95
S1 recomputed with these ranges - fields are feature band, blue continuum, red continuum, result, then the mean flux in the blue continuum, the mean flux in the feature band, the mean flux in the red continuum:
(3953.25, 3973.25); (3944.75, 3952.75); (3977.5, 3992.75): 0.415 mag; 7.77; 5.43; 8.27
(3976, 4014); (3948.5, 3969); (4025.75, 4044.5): -0.166 mag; 6.39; 8.7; 8.62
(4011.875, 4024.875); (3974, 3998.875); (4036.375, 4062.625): -0.173 mag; 7.98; 9.92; 8.94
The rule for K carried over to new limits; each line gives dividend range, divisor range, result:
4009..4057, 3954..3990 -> 1.47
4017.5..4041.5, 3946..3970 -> 1.39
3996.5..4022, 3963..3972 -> 2.32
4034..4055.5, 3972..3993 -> 1.24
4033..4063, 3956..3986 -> 1.56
